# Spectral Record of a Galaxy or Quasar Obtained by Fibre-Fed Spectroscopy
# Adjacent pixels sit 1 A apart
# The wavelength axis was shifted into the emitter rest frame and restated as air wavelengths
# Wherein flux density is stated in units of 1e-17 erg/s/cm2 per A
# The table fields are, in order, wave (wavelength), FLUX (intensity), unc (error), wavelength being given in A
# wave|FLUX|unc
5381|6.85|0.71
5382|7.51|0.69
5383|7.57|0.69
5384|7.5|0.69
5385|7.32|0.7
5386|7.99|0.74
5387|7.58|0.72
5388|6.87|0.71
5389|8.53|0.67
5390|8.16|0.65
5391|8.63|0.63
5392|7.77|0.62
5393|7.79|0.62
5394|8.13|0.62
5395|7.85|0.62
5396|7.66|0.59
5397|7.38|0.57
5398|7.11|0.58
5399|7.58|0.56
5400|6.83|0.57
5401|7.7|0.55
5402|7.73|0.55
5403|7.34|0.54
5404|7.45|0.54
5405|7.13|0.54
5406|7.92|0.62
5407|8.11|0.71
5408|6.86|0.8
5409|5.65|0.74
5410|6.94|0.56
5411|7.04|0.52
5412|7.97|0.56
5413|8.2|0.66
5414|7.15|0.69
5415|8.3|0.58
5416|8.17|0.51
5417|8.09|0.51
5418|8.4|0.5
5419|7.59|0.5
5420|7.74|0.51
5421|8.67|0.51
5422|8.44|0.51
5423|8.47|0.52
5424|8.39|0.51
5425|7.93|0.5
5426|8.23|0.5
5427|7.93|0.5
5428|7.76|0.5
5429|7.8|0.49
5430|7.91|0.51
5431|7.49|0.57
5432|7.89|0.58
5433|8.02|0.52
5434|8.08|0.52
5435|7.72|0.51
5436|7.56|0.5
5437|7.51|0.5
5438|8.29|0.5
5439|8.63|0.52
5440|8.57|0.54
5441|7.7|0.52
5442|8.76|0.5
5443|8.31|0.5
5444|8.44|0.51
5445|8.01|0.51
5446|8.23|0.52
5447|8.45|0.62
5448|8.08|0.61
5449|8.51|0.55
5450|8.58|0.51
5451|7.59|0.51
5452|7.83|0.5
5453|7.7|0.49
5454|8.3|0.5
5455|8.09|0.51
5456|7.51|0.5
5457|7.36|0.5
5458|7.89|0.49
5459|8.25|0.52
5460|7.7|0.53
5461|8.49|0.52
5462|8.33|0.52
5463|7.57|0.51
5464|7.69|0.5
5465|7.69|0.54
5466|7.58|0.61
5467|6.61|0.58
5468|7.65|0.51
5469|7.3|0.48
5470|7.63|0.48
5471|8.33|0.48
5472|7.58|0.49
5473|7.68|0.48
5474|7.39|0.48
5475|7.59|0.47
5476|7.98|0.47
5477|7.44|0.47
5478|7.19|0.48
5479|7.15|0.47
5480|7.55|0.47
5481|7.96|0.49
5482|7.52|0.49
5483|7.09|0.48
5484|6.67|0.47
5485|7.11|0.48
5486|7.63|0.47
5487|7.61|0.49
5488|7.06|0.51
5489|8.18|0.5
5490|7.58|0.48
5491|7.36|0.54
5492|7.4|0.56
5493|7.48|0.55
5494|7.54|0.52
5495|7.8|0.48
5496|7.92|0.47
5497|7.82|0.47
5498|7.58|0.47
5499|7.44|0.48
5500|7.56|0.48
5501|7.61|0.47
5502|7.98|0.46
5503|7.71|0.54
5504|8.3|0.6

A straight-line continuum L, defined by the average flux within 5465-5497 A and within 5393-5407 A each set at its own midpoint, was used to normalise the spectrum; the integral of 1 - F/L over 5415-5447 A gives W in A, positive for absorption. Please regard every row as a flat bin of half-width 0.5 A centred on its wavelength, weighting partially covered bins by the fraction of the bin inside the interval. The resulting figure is -2.4 A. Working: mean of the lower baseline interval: 7.55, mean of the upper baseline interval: 7.51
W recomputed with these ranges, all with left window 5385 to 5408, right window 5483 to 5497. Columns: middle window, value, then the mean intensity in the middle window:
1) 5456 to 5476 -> -0.5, 7.7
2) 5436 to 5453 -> -1.4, 8.18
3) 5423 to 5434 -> -0.5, 7.97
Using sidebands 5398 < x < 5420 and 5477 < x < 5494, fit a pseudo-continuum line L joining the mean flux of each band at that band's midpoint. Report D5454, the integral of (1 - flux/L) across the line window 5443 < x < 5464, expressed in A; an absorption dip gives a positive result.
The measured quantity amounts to -1.6 A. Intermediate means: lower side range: 7.53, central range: 8.04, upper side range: 7.41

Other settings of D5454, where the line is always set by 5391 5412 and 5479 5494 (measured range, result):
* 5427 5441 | -0.9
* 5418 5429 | -1.0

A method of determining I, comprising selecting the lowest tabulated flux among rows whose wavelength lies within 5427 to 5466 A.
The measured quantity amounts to 7.36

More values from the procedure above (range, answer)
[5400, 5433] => 5.65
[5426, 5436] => 7.49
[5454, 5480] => 6.61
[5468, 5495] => 6.67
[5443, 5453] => 7.59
